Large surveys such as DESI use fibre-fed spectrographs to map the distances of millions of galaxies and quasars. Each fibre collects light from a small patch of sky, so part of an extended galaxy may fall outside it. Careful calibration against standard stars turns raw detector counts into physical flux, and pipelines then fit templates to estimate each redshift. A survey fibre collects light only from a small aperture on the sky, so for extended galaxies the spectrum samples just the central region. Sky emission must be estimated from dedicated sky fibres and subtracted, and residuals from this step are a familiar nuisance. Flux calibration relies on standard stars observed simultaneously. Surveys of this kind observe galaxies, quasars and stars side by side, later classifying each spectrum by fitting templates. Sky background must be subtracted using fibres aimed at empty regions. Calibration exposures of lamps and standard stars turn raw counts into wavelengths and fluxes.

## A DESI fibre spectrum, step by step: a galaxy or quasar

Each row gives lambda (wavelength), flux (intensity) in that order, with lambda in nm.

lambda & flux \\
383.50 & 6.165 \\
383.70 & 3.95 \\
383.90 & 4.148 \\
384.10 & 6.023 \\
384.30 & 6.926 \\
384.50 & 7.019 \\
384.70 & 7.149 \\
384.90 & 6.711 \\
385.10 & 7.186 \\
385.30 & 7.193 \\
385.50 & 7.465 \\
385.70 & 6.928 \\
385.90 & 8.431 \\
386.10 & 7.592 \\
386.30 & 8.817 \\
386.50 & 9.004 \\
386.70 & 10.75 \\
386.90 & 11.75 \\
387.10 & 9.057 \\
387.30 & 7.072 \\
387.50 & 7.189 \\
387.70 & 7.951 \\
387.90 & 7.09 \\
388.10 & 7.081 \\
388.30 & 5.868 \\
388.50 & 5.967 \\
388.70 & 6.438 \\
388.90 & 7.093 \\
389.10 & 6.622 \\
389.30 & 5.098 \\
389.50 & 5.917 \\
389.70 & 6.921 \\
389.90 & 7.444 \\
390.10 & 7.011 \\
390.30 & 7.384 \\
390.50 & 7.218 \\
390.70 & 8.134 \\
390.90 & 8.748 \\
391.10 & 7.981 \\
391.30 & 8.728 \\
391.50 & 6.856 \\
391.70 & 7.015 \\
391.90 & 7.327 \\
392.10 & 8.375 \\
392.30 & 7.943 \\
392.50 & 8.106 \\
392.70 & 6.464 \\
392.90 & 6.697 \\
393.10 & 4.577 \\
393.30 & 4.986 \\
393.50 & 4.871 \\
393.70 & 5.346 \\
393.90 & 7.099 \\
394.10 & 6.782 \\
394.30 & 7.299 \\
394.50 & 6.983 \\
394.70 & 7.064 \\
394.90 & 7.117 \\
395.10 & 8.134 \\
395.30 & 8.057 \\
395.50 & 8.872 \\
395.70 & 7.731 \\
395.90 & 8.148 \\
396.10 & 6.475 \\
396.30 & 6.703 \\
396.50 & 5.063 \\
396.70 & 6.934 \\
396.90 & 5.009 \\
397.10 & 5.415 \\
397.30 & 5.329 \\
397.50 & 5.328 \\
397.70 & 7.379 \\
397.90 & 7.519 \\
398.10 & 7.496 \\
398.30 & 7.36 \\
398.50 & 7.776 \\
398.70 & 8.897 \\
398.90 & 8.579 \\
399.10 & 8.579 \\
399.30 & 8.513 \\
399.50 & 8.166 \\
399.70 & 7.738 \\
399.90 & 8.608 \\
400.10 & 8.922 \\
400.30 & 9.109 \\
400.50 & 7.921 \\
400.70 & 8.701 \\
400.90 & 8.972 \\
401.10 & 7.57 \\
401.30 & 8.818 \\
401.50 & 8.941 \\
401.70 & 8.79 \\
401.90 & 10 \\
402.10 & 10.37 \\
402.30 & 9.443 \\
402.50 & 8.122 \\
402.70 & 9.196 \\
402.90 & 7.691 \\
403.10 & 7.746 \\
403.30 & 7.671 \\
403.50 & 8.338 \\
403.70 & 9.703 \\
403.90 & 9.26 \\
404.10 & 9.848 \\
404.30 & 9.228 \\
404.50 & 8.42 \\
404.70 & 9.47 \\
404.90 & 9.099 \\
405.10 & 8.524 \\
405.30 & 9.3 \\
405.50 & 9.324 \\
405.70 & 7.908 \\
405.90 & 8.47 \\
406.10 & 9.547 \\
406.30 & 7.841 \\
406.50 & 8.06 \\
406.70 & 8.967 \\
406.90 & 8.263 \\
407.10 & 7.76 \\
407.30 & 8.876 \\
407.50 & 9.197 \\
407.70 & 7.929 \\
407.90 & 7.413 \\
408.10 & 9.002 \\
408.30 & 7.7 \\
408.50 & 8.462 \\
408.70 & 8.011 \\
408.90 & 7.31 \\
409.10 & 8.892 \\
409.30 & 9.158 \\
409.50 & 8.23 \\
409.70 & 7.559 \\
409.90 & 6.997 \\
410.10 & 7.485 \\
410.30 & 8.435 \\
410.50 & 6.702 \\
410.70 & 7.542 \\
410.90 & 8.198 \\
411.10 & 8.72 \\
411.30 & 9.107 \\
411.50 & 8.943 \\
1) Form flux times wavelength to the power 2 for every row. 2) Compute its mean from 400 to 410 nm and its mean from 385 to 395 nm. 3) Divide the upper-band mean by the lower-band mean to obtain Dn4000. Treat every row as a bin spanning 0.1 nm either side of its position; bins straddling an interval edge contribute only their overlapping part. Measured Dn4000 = 1.3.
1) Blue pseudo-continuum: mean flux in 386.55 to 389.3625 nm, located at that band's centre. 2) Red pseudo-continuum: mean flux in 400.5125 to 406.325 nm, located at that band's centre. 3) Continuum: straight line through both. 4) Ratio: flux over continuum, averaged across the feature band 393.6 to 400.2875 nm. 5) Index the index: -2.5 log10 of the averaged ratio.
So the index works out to 0.14 mag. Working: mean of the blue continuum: 7.56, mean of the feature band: 7.31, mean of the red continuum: 8.84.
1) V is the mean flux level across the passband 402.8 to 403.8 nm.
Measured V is 8.23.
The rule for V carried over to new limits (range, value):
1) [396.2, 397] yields 5.93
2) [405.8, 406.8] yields 8.58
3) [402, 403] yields 8.96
